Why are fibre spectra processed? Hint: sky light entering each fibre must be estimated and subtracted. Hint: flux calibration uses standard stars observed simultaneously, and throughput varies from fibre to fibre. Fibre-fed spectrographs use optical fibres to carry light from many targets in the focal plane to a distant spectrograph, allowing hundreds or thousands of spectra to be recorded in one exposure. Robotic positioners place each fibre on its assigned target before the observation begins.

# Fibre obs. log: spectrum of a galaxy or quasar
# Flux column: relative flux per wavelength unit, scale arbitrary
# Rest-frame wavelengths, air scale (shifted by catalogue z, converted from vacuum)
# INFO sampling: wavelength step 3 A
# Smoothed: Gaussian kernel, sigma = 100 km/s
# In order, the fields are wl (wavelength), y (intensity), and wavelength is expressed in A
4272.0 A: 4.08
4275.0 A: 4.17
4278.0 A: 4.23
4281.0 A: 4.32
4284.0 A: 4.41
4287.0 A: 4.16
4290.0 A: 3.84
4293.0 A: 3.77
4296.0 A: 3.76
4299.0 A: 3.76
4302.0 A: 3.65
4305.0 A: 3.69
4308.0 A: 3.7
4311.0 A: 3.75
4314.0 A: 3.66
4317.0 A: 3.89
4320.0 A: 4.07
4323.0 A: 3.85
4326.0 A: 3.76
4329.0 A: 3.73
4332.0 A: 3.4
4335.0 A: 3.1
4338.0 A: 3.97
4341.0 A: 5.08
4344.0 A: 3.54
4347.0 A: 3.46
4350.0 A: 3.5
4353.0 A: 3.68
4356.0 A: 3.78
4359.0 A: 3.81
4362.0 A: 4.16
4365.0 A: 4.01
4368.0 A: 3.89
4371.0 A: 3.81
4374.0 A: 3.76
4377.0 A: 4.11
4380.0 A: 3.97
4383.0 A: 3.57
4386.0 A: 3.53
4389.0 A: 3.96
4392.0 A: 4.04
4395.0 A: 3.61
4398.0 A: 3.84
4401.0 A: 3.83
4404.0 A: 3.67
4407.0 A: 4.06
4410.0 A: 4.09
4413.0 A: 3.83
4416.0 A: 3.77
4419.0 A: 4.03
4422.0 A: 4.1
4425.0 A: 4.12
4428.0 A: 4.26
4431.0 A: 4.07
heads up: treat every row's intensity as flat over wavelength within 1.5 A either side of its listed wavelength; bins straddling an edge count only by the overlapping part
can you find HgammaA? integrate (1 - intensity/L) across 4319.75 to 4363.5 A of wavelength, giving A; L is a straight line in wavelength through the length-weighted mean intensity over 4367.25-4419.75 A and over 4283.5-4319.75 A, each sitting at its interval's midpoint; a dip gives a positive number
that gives 0.61 A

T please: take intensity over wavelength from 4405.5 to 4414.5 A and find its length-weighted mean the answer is 3.99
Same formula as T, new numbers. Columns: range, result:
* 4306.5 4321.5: 3.81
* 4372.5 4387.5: 3.79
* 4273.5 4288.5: 4.26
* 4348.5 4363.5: 3.79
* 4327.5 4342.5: 3.86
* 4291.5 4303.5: 3.73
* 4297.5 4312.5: 3.71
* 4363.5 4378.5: 3.92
